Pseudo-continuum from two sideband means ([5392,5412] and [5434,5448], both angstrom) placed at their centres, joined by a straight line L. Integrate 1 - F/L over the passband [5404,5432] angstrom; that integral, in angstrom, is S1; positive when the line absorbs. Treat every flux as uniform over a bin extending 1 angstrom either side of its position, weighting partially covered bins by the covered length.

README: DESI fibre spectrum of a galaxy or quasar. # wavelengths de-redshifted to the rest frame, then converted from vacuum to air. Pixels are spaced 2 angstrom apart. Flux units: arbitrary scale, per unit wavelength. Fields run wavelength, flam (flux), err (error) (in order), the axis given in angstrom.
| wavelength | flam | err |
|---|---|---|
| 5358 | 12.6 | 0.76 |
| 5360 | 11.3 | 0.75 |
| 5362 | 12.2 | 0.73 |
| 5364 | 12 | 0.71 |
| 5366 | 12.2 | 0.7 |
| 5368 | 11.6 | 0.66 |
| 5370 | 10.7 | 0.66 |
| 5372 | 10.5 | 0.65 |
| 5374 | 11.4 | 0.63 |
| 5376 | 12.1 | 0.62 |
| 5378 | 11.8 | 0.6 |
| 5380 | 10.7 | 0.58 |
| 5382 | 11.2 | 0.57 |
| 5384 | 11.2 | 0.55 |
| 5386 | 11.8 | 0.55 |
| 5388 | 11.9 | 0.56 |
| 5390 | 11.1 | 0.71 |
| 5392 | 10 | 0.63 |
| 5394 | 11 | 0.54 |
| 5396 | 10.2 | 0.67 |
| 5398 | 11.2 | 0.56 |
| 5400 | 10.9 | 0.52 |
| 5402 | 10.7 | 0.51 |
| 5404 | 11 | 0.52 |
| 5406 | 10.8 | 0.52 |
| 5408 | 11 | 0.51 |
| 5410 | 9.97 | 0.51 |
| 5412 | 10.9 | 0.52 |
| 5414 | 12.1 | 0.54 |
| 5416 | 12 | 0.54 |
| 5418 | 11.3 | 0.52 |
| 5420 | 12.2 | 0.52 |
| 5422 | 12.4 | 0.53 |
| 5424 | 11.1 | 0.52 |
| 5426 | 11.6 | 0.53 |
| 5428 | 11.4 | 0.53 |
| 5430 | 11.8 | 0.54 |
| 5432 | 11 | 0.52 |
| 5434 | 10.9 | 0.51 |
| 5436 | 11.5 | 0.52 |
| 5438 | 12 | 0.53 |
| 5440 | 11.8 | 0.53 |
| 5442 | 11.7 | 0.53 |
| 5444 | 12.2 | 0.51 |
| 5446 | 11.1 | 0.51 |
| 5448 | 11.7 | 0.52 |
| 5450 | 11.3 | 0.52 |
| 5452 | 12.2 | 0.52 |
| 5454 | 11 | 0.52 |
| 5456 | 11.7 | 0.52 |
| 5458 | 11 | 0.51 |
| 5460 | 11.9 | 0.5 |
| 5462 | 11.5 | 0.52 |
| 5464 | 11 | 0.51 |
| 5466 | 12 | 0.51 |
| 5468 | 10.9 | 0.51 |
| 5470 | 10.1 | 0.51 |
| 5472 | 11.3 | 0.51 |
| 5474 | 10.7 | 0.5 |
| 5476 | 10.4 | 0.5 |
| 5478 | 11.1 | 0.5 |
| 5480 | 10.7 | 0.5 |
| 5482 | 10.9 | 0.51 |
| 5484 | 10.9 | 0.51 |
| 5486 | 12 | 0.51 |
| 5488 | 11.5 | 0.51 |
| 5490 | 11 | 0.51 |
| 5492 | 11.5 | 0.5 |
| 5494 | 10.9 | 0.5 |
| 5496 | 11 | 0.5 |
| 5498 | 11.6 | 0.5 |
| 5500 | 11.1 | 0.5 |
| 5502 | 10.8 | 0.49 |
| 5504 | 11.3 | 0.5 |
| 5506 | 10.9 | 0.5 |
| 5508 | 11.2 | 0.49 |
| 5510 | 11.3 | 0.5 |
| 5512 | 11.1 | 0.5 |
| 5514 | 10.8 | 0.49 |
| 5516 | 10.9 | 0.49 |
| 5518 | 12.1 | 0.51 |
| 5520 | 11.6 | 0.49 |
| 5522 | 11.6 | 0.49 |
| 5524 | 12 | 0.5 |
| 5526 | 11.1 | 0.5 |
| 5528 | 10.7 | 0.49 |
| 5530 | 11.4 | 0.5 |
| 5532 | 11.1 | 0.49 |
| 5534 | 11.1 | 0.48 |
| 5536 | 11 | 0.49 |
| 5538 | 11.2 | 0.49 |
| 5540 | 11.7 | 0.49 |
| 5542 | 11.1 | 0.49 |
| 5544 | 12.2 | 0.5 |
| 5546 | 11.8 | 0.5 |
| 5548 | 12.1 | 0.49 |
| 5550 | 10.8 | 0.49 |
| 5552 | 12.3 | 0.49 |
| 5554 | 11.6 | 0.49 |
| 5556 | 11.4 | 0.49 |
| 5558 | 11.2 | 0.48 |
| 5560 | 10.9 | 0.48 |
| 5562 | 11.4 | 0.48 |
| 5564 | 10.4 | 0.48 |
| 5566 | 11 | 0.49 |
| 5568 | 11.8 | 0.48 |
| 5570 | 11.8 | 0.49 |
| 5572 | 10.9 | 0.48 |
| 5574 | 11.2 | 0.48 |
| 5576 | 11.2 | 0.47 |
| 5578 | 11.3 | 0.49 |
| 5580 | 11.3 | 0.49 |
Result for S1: -0.7 angstrom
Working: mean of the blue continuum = 10.7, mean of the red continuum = 11.7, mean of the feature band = 11.4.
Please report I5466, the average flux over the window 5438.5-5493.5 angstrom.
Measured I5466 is 11.3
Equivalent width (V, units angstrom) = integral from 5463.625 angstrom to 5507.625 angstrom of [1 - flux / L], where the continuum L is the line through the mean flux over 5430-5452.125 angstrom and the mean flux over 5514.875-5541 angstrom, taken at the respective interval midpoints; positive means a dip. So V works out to 1.45 angstrom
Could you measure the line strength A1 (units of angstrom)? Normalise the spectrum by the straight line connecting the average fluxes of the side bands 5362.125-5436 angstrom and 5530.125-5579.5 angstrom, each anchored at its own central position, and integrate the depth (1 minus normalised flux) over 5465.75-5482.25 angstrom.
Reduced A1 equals 0.68 angstrom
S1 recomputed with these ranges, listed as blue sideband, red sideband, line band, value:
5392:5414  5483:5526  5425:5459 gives -1.7 angstrom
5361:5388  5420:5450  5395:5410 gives 1.0 angstrom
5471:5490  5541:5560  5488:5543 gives 0.4 angstrom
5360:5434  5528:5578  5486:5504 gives 0.2 angstrom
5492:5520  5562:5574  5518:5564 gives -0.9 angstrom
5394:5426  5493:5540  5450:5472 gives -0.2 angstrom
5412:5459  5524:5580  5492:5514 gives 0.6 angstrom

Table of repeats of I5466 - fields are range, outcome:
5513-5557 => 11.4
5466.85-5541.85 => 11.1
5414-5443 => 11.6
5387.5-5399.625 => 10.9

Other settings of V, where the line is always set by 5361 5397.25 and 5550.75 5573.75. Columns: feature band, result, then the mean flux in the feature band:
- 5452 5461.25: -0.1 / 11.5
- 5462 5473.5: 0.2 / 11.1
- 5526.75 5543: 0.2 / 11.2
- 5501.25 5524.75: 0.0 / 11.3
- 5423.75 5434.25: 0.0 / 11.3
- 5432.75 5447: -0.3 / 11.6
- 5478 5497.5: 0.3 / 11.2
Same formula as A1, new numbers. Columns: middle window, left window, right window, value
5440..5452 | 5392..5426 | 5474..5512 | -0.6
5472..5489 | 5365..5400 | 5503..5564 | 0.4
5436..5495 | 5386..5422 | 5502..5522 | -0.6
